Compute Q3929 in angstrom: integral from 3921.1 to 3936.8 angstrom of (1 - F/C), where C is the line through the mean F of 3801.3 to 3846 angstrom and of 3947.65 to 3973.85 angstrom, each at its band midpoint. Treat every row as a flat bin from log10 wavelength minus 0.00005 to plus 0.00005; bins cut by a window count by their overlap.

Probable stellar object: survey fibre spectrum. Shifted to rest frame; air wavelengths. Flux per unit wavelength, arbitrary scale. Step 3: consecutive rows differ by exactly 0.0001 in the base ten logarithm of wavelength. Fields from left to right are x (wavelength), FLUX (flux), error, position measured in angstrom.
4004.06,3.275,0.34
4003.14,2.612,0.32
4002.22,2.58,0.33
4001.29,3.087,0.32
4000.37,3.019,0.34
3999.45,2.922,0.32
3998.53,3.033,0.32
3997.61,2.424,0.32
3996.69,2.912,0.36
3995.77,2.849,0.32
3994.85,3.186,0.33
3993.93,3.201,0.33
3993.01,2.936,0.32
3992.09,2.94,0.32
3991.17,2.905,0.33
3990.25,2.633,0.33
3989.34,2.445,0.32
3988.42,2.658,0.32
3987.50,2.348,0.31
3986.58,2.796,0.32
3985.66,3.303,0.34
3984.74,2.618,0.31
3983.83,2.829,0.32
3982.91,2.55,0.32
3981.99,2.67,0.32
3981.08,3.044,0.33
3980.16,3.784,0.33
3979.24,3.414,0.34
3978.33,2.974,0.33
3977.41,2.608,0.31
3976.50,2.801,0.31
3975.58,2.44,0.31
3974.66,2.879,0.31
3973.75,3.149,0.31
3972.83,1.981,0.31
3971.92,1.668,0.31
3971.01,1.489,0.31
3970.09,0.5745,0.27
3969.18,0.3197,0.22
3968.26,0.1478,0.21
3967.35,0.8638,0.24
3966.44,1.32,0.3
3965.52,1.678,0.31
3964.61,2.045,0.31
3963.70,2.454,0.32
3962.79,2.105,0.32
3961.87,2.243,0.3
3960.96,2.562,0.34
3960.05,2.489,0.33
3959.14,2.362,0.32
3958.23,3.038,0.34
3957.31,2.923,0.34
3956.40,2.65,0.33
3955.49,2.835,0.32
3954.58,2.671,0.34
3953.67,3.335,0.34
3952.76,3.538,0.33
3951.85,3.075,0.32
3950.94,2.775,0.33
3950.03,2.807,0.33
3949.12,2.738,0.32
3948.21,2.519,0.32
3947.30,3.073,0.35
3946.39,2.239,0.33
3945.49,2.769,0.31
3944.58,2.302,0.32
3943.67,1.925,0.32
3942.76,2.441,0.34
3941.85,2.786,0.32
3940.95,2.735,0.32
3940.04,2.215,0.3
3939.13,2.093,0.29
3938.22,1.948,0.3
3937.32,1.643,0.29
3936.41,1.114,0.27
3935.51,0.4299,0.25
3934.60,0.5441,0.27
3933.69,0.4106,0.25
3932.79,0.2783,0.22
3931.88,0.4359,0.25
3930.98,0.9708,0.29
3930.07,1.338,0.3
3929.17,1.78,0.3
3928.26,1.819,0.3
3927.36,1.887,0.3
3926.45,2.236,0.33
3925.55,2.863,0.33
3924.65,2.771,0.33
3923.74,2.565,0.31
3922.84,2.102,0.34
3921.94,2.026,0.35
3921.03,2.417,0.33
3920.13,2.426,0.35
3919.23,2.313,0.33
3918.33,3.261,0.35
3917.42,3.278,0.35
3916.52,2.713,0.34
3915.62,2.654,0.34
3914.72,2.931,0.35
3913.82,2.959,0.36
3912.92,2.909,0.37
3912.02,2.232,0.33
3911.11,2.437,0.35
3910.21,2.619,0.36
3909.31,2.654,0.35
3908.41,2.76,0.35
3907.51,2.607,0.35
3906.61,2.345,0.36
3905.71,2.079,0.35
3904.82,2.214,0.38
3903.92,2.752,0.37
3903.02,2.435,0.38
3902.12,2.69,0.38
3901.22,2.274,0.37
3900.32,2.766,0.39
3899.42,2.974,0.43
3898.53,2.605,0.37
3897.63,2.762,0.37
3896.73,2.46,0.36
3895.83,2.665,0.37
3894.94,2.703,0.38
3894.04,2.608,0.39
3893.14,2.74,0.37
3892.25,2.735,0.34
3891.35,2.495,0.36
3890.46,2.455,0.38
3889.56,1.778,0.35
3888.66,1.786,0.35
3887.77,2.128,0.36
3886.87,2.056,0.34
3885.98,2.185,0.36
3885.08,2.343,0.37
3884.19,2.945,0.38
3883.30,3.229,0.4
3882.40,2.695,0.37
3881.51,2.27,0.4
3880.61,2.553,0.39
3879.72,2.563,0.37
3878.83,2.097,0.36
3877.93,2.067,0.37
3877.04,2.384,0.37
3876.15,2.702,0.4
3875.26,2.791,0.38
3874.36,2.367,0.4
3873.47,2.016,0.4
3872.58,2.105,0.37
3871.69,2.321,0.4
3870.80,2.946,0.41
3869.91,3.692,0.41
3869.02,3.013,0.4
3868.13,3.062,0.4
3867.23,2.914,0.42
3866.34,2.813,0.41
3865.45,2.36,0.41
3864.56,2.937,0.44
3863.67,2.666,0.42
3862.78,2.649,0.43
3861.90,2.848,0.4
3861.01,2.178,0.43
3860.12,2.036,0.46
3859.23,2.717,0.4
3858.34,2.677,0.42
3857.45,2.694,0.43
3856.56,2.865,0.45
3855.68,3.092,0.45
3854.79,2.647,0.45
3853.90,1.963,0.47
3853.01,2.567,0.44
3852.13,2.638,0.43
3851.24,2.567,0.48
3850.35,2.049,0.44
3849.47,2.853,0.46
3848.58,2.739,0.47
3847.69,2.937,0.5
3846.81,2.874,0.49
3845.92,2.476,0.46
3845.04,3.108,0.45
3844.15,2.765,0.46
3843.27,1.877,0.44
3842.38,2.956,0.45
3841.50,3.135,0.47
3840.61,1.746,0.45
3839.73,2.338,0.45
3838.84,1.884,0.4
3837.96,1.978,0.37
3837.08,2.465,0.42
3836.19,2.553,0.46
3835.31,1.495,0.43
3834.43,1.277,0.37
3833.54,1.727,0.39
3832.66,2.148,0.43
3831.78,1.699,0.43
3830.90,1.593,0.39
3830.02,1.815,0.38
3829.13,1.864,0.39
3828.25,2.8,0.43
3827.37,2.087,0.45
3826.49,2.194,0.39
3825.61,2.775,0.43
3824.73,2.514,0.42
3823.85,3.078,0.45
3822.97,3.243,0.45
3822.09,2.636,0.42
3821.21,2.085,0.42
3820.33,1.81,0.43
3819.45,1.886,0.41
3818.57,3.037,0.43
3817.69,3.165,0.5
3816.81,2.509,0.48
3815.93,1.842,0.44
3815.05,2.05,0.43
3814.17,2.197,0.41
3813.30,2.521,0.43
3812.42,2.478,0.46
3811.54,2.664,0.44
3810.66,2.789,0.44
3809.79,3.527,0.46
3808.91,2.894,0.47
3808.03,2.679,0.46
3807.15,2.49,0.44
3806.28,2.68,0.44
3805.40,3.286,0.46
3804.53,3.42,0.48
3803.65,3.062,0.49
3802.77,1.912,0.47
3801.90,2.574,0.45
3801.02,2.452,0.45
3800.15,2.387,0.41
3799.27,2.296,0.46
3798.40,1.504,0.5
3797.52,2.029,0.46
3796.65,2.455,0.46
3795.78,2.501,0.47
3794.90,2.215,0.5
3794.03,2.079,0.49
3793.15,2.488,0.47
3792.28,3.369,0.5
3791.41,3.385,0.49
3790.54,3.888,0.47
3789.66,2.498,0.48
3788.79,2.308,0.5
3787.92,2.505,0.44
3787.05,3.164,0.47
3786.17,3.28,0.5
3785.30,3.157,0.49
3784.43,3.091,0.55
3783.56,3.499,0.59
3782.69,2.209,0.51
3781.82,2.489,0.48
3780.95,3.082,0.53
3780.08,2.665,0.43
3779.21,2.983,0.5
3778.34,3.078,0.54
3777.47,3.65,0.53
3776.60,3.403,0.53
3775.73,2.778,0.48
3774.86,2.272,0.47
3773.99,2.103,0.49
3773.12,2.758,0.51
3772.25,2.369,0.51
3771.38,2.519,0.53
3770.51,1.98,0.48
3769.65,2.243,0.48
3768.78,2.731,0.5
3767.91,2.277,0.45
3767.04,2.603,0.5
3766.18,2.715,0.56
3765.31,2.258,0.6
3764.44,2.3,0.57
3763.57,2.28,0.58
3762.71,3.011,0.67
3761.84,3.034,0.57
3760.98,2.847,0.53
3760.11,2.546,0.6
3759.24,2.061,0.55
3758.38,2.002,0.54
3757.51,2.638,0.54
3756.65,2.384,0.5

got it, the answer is 5.10 angstrom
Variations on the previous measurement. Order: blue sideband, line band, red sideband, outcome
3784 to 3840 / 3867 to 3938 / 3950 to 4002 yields 5.36 angstrom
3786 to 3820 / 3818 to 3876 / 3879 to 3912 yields 1.98 angstrom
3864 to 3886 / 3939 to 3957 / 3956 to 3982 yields -2.96 angstrom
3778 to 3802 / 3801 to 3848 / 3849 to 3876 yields 4.00 angstrom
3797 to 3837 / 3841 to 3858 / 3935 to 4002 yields -1.84 angstrom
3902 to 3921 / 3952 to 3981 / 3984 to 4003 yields 4.69 angstrom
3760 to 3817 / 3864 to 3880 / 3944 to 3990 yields -0.35 angstrom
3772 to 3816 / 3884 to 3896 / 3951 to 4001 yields 1.06 angstrom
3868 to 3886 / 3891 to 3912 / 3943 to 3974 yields -0.74 angstrom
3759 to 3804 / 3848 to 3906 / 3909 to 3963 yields -2.92 angstrom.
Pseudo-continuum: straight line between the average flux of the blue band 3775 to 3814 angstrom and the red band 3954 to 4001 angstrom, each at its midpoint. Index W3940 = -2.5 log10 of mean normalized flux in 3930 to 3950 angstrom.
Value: 0.374 mag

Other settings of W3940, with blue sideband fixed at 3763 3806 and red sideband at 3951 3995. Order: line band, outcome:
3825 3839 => 0.276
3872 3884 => 0.051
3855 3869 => -0.048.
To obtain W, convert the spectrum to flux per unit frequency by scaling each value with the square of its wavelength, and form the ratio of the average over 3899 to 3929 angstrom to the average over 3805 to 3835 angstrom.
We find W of 1.11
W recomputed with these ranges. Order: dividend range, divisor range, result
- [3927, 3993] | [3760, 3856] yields 0.95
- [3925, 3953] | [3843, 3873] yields 0.77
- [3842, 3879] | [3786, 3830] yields 1.05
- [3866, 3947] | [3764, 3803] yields 0.94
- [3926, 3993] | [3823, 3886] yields 0.95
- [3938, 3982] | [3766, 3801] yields 0.98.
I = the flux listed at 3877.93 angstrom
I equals 2.067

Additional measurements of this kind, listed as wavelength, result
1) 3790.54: 3.888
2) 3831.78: 1.699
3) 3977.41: 2.608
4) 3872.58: 2.105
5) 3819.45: 1.886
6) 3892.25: 2.735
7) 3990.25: 2.633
